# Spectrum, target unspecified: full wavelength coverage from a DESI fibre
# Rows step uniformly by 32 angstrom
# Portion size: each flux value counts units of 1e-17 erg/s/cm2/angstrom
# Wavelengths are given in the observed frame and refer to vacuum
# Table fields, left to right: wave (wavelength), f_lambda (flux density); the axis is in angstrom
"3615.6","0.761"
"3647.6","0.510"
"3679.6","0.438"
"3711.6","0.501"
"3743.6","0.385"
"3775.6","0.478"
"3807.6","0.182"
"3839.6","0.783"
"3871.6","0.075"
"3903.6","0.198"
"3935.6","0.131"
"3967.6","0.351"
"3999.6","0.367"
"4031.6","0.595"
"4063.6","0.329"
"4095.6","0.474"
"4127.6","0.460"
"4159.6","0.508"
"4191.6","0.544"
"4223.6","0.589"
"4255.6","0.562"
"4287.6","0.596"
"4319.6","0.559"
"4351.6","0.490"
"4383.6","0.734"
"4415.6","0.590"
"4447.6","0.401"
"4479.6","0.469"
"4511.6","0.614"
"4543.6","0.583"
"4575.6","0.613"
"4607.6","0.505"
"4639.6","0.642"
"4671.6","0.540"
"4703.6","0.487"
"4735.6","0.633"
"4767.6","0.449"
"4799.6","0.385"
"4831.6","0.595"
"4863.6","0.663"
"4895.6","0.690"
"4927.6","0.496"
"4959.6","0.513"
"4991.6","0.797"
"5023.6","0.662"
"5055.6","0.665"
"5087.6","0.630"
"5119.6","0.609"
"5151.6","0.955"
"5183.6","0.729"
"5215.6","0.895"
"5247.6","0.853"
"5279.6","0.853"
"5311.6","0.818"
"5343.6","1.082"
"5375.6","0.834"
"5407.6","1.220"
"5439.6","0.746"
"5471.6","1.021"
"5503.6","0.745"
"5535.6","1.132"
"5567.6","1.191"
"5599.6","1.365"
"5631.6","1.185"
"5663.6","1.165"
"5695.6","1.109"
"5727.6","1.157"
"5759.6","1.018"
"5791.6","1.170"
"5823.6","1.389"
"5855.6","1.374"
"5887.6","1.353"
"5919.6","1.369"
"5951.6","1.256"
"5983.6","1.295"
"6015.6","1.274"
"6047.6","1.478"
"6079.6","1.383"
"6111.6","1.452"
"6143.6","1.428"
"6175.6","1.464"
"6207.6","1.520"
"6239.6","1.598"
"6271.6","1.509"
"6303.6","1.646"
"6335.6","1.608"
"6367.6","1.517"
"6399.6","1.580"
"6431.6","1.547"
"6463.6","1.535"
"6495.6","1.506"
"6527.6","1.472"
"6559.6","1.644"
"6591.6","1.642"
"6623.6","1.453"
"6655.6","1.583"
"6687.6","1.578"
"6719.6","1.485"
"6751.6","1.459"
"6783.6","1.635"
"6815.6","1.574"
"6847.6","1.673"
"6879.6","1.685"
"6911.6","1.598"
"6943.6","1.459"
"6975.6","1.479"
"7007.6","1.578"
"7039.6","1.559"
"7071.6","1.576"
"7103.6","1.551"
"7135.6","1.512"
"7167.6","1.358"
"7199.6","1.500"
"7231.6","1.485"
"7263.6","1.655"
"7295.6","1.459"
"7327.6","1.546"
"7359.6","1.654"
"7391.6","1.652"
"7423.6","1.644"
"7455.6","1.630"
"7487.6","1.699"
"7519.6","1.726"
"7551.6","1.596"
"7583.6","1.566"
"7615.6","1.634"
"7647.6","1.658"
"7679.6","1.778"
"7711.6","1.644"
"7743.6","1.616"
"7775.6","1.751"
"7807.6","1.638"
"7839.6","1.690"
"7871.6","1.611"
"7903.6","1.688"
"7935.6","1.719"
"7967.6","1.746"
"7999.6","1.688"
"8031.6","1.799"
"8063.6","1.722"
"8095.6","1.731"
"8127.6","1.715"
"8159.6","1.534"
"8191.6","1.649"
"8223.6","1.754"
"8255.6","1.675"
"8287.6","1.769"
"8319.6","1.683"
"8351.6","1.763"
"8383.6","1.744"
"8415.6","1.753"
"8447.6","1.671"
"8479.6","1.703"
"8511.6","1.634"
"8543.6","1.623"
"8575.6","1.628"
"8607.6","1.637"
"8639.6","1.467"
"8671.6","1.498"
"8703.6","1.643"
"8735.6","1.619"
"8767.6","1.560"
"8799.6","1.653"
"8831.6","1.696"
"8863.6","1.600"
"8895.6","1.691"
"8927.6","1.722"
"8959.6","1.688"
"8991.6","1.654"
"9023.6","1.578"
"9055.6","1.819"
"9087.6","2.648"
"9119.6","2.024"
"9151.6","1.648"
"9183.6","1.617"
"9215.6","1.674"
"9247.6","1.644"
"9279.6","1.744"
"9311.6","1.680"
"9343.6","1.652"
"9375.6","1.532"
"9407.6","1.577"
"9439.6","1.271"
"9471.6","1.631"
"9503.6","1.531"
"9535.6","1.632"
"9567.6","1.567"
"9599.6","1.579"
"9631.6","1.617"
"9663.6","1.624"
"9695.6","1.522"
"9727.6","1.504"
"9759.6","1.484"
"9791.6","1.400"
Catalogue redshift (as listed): 0.383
